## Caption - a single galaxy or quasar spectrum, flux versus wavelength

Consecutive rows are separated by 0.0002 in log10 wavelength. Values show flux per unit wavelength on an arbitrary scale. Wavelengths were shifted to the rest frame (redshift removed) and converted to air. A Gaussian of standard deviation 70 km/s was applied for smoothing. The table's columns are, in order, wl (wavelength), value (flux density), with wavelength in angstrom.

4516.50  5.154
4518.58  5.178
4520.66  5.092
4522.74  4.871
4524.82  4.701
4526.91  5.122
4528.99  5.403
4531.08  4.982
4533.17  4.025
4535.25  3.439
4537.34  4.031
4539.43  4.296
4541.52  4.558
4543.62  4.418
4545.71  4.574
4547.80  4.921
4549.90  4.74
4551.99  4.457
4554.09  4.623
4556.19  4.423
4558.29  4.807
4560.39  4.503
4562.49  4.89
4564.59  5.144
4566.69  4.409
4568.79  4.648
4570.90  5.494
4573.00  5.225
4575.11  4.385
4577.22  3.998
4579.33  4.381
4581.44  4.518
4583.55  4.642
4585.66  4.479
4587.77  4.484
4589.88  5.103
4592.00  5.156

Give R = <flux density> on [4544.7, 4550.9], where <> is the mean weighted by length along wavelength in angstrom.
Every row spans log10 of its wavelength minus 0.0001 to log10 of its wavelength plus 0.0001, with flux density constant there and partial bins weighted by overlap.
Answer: 4.75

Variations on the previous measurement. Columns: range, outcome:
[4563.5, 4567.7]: 4.79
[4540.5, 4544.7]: 4.48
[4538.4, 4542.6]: 4.42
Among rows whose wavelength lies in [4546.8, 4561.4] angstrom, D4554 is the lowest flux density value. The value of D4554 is 4.423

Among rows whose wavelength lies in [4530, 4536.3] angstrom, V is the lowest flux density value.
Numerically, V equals 3.439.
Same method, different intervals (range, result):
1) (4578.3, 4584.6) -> 4.381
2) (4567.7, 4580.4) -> 3.998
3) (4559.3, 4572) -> 4.409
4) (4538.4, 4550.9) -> 4.296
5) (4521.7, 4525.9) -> 4.701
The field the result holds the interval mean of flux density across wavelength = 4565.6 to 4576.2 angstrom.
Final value 4.83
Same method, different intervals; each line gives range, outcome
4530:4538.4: 4.12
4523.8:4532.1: 5.05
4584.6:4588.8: 4.49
